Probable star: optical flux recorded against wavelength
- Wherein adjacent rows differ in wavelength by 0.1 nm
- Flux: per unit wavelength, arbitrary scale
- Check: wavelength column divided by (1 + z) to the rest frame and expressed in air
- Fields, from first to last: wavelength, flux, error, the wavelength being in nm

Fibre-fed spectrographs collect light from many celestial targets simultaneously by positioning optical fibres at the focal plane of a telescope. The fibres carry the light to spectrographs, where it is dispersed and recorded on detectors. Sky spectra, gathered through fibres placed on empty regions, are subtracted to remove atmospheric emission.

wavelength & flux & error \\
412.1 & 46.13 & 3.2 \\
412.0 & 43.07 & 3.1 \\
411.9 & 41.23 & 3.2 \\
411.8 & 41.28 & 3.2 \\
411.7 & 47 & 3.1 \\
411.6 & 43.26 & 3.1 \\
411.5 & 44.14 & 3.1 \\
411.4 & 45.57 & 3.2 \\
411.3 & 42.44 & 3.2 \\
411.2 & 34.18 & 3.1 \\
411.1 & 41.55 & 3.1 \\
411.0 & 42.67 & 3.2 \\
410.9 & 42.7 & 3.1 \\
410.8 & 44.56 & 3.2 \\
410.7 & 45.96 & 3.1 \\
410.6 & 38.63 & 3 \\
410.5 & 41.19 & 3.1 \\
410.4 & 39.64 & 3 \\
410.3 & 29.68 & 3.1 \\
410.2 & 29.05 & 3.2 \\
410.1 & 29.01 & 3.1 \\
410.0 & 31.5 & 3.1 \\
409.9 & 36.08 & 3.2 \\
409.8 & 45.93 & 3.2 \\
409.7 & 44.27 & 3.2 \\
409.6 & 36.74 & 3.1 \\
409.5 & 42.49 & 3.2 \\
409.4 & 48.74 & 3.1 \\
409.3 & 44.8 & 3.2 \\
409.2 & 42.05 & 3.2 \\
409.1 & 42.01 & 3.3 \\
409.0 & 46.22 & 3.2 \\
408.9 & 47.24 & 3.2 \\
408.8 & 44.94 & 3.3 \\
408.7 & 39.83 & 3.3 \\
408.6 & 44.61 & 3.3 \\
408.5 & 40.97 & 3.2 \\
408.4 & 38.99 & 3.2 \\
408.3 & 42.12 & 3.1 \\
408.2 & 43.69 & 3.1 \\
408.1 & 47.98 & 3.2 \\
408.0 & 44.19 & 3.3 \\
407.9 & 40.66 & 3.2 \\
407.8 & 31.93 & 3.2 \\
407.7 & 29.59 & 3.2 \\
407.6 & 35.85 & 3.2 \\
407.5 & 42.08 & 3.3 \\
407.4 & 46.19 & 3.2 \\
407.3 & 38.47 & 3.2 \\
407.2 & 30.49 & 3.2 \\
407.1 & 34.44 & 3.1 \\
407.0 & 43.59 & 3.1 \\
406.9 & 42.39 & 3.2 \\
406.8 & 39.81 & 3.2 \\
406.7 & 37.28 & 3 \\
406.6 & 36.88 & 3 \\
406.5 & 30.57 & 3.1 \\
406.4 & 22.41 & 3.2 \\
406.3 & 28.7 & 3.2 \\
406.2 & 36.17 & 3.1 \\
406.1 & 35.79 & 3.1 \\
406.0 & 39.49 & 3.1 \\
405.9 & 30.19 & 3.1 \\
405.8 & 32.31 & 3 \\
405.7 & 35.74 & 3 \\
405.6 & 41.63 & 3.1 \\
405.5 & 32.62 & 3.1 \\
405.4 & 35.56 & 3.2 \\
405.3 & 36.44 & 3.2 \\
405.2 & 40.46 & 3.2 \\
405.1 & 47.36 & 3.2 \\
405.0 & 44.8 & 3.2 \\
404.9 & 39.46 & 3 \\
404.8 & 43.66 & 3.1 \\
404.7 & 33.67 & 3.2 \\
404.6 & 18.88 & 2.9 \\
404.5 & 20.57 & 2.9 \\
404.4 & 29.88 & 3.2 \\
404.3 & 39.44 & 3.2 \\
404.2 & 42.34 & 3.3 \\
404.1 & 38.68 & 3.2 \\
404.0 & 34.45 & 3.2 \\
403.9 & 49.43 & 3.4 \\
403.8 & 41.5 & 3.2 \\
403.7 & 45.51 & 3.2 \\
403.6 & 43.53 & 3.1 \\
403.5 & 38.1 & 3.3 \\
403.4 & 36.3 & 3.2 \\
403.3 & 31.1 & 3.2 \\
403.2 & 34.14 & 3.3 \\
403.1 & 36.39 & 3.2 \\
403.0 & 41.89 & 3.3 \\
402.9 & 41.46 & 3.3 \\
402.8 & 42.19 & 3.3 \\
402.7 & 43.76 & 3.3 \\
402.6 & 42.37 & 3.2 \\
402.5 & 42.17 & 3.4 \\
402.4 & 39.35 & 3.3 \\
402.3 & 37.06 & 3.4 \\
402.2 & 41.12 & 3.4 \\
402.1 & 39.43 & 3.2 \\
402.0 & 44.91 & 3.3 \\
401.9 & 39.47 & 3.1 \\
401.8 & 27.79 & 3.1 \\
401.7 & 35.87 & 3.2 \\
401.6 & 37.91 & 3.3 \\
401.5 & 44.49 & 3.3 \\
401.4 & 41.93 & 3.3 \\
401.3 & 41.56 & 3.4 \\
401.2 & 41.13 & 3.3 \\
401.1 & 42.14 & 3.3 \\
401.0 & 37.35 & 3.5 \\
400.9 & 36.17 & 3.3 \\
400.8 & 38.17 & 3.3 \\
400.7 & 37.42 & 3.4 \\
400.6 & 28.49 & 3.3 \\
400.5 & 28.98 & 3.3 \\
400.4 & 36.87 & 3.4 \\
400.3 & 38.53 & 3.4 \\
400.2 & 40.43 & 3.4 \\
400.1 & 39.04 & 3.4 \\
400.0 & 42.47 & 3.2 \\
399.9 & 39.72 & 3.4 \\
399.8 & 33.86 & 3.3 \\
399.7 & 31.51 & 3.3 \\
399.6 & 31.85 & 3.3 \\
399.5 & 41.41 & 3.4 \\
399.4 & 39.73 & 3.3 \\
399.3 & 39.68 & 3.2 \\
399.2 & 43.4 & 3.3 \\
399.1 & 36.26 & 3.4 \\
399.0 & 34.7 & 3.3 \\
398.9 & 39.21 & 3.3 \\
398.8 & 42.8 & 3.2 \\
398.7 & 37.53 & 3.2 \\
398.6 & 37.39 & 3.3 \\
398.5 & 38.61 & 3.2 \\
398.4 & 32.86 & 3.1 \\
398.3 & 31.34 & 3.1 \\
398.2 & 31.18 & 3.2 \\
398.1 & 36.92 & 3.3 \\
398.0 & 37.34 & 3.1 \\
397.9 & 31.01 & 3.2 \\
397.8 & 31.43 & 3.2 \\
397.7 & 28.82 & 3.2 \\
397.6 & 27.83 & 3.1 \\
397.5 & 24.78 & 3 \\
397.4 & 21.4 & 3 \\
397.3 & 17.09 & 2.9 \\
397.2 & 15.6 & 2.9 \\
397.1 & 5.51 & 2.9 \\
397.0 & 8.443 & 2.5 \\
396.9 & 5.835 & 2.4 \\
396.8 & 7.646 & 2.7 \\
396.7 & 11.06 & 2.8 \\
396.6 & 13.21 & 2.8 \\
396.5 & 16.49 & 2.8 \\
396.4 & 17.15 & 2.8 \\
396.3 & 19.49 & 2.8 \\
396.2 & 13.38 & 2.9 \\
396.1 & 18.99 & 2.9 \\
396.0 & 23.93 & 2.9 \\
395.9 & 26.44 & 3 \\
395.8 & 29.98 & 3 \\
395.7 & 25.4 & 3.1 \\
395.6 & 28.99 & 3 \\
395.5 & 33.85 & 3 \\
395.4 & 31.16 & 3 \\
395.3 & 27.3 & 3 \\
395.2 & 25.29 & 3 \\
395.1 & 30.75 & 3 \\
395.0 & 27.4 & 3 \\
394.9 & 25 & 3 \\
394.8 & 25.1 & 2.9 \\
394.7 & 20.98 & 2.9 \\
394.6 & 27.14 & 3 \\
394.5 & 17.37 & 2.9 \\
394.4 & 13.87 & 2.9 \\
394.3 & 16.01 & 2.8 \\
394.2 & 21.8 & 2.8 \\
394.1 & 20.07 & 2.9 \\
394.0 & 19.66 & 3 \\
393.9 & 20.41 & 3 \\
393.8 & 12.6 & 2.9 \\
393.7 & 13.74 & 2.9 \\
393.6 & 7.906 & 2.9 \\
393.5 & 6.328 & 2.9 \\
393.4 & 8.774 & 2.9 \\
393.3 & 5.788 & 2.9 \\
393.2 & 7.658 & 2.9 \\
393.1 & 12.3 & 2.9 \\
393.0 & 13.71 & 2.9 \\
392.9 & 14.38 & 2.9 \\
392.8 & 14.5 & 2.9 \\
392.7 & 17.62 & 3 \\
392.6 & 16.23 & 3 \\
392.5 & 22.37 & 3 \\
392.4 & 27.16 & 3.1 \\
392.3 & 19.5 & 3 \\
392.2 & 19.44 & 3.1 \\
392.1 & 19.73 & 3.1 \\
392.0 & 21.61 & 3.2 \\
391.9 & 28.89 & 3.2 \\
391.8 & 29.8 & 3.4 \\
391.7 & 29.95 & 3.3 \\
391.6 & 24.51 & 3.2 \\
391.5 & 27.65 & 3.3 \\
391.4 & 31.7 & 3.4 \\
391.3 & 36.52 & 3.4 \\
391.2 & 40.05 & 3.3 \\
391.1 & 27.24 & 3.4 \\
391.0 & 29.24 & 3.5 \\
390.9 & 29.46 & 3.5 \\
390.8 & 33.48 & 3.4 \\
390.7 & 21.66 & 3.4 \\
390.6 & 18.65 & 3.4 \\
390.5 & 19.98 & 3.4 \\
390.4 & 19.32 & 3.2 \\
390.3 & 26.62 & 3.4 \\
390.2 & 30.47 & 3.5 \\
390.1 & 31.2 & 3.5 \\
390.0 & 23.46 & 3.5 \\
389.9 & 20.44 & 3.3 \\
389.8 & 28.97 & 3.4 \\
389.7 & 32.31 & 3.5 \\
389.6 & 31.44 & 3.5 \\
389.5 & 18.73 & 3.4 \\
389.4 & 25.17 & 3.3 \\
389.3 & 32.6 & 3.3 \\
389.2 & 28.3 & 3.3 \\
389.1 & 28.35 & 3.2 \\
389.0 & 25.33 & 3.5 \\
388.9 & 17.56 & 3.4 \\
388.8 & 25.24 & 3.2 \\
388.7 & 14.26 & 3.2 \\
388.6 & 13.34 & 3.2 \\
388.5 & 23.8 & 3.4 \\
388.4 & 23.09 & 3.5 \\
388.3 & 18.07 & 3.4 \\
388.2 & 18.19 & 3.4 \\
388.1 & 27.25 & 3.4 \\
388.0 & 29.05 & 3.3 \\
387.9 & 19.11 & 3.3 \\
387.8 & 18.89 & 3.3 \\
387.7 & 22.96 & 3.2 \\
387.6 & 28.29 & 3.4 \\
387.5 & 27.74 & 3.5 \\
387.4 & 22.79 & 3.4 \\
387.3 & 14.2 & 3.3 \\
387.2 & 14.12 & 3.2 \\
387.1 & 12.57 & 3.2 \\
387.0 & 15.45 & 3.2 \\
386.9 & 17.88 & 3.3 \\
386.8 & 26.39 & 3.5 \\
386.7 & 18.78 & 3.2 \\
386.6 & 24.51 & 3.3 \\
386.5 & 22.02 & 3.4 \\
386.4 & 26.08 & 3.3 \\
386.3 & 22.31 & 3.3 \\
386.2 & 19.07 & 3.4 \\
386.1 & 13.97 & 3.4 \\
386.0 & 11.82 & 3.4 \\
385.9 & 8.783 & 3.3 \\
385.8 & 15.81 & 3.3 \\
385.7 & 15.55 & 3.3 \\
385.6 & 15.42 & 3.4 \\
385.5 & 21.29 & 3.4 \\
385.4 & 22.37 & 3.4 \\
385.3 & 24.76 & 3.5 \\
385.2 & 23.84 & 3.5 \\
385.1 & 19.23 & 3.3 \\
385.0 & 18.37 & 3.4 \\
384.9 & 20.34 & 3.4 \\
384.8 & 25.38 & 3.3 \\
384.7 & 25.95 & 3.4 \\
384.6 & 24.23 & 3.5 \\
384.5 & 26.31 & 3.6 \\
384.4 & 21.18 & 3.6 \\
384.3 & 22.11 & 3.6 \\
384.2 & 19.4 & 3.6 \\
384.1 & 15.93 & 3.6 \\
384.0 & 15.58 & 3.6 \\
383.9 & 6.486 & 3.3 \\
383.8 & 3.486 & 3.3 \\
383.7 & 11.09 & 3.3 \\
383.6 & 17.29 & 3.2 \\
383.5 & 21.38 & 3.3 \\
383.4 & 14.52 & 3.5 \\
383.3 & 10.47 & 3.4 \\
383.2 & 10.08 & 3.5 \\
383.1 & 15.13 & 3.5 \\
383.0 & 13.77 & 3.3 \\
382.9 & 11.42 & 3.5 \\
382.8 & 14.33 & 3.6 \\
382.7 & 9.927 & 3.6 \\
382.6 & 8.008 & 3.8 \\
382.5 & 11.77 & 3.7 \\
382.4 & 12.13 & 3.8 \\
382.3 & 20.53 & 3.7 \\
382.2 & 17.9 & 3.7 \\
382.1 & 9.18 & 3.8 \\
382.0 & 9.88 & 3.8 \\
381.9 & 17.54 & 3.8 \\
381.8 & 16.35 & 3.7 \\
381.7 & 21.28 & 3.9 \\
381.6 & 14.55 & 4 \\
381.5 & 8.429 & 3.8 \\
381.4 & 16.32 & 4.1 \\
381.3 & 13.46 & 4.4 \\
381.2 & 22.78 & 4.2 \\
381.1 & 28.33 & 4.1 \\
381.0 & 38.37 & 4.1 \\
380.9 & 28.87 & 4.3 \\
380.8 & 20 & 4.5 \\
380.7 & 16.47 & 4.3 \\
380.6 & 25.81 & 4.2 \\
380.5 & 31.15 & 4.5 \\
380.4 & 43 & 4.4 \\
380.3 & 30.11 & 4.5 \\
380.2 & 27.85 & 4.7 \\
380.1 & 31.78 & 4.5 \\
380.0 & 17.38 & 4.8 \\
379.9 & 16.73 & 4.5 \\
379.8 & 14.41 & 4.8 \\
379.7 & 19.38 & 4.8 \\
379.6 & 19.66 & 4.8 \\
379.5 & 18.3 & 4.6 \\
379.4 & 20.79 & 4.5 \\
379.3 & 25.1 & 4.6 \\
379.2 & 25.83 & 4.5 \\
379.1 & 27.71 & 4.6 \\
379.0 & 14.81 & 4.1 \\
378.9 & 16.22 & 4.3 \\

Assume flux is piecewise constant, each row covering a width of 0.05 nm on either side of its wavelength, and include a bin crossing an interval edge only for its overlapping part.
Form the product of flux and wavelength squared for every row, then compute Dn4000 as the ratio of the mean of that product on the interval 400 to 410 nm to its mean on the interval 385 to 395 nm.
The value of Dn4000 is 1.95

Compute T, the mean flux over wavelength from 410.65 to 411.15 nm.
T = 43.5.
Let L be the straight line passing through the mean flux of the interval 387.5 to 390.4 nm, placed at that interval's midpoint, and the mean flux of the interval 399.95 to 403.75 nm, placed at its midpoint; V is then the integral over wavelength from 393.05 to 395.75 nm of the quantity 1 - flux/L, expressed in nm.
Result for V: 0.97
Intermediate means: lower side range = 24.3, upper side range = 38.9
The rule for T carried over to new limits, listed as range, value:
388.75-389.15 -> 24.1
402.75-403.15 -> 40.5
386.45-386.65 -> 23.3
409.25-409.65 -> 43.2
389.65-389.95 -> 27.2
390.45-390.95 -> 24.6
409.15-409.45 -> 45.2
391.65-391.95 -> 29.5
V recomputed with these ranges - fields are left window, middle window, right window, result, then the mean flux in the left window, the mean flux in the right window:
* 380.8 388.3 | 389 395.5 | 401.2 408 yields 0.64 nm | 18.3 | 37.7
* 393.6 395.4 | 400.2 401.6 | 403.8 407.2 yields -0.37 nm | 21.3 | 36.2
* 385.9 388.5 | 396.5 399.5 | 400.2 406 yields 0.44 nm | 20.4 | 38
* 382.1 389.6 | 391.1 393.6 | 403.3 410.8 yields 0.41 nm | 18.9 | 38.4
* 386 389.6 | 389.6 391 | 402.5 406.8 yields -0.14 nm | 21.6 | 37.1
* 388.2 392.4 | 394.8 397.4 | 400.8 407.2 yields 0.86 nm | 25.5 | 37.8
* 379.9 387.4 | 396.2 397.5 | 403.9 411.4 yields 0.70 nm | 18.7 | 38.5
